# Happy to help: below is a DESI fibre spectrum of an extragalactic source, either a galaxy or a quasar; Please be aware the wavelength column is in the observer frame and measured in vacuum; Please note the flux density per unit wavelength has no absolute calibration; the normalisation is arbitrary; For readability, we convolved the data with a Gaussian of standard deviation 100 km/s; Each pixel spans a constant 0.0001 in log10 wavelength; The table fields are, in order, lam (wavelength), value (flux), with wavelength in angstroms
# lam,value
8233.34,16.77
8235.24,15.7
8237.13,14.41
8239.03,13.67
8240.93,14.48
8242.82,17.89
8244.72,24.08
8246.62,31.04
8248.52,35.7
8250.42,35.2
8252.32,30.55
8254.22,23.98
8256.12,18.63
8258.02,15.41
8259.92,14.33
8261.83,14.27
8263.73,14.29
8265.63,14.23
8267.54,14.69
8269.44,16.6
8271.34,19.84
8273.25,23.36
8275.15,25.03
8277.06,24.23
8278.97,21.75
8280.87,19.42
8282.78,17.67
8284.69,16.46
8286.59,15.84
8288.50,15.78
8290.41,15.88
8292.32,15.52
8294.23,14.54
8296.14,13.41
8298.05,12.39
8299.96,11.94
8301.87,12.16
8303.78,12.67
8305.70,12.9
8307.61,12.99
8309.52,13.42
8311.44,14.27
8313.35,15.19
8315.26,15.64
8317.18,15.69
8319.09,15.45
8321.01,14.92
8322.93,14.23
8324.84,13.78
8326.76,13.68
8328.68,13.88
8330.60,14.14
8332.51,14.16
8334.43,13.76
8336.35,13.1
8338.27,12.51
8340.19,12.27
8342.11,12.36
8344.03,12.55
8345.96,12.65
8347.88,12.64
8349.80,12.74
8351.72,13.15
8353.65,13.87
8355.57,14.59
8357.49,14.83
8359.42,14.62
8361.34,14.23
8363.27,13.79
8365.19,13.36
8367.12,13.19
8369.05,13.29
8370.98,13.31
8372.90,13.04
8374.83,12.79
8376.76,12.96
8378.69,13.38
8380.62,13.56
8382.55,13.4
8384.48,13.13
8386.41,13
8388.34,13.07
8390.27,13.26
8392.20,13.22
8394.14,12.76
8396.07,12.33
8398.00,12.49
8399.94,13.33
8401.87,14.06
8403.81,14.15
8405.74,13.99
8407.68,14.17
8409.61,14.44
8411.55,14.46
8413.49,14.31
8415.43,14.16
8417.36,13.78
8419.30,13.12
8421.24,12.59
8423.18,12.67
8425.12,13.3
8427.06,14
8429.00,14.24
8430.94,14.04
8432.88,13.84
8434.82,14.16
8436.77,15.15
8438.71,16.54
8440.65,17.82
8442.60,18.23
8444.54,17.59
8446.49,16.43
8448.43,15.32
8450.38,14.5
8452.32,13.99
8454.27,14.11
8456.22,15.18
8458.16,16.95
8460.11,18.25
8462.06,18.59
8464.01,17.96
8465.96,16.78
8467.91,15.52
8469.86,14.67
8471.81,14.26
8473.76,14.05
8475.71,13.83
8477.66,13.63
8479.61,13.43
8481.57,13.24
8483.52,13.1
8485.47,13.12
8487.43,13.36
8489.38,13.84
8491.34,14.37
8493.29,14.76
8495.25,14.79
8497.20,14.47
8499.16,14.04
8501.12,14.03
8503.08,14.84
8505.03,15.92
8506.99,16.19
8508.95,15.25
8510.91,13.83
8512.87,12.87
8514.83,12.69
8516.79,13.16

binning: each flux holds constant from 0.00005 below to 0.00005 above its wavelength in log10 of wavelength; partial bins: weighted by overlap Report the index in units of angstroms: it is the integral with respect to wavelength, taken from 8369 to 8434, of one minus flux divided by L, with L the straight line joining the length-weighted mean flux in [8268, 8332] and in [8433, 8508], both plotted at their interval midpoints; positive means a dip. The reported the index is 8.36 angstroms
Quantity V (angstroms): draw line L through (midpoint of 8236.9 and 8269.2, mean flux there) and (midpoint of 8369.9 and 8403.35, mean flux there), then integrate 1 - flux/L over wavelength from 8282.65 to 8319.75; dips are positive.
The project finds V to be 7.1 angstroms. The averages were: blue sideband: 20.4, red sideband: 13.1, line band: 14.4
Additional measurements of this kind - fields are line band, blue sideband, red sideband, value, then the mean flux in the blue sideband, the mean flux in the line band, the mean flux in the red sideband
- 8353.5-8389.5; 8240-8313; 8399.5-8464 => 6.0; 18.3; 13.5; 15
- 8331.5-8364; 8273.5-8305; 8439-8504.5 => 5.6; 16.7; 13.4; 15.1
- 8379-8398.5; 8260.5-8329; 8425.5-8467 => 3.4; 15.8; 13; 15.9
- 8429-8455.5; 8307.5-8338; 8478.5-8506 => -2.5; 14.3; 15.5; 14.1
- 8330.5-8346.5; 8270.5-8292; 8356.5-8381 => 2.7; 19.4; 13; 13.6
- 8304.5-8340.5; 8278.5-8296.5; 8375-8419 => 3.7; 16.6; 14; 13.5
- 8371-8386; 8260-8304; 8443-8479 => 2.7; 16.6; 13.2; 15.7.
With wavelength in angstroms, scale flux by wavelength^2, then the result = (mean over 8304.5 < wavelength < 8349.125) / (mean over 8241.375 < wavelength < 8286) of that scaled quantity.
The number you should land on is 0.7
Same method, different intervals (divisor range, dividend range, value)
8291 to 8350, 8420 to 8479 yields 1.15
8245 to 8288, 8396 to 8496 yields 0.73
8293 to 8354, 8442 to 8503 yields 1.15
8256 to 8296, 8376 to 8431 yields 0.80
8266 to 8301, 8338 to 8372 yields 0.78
